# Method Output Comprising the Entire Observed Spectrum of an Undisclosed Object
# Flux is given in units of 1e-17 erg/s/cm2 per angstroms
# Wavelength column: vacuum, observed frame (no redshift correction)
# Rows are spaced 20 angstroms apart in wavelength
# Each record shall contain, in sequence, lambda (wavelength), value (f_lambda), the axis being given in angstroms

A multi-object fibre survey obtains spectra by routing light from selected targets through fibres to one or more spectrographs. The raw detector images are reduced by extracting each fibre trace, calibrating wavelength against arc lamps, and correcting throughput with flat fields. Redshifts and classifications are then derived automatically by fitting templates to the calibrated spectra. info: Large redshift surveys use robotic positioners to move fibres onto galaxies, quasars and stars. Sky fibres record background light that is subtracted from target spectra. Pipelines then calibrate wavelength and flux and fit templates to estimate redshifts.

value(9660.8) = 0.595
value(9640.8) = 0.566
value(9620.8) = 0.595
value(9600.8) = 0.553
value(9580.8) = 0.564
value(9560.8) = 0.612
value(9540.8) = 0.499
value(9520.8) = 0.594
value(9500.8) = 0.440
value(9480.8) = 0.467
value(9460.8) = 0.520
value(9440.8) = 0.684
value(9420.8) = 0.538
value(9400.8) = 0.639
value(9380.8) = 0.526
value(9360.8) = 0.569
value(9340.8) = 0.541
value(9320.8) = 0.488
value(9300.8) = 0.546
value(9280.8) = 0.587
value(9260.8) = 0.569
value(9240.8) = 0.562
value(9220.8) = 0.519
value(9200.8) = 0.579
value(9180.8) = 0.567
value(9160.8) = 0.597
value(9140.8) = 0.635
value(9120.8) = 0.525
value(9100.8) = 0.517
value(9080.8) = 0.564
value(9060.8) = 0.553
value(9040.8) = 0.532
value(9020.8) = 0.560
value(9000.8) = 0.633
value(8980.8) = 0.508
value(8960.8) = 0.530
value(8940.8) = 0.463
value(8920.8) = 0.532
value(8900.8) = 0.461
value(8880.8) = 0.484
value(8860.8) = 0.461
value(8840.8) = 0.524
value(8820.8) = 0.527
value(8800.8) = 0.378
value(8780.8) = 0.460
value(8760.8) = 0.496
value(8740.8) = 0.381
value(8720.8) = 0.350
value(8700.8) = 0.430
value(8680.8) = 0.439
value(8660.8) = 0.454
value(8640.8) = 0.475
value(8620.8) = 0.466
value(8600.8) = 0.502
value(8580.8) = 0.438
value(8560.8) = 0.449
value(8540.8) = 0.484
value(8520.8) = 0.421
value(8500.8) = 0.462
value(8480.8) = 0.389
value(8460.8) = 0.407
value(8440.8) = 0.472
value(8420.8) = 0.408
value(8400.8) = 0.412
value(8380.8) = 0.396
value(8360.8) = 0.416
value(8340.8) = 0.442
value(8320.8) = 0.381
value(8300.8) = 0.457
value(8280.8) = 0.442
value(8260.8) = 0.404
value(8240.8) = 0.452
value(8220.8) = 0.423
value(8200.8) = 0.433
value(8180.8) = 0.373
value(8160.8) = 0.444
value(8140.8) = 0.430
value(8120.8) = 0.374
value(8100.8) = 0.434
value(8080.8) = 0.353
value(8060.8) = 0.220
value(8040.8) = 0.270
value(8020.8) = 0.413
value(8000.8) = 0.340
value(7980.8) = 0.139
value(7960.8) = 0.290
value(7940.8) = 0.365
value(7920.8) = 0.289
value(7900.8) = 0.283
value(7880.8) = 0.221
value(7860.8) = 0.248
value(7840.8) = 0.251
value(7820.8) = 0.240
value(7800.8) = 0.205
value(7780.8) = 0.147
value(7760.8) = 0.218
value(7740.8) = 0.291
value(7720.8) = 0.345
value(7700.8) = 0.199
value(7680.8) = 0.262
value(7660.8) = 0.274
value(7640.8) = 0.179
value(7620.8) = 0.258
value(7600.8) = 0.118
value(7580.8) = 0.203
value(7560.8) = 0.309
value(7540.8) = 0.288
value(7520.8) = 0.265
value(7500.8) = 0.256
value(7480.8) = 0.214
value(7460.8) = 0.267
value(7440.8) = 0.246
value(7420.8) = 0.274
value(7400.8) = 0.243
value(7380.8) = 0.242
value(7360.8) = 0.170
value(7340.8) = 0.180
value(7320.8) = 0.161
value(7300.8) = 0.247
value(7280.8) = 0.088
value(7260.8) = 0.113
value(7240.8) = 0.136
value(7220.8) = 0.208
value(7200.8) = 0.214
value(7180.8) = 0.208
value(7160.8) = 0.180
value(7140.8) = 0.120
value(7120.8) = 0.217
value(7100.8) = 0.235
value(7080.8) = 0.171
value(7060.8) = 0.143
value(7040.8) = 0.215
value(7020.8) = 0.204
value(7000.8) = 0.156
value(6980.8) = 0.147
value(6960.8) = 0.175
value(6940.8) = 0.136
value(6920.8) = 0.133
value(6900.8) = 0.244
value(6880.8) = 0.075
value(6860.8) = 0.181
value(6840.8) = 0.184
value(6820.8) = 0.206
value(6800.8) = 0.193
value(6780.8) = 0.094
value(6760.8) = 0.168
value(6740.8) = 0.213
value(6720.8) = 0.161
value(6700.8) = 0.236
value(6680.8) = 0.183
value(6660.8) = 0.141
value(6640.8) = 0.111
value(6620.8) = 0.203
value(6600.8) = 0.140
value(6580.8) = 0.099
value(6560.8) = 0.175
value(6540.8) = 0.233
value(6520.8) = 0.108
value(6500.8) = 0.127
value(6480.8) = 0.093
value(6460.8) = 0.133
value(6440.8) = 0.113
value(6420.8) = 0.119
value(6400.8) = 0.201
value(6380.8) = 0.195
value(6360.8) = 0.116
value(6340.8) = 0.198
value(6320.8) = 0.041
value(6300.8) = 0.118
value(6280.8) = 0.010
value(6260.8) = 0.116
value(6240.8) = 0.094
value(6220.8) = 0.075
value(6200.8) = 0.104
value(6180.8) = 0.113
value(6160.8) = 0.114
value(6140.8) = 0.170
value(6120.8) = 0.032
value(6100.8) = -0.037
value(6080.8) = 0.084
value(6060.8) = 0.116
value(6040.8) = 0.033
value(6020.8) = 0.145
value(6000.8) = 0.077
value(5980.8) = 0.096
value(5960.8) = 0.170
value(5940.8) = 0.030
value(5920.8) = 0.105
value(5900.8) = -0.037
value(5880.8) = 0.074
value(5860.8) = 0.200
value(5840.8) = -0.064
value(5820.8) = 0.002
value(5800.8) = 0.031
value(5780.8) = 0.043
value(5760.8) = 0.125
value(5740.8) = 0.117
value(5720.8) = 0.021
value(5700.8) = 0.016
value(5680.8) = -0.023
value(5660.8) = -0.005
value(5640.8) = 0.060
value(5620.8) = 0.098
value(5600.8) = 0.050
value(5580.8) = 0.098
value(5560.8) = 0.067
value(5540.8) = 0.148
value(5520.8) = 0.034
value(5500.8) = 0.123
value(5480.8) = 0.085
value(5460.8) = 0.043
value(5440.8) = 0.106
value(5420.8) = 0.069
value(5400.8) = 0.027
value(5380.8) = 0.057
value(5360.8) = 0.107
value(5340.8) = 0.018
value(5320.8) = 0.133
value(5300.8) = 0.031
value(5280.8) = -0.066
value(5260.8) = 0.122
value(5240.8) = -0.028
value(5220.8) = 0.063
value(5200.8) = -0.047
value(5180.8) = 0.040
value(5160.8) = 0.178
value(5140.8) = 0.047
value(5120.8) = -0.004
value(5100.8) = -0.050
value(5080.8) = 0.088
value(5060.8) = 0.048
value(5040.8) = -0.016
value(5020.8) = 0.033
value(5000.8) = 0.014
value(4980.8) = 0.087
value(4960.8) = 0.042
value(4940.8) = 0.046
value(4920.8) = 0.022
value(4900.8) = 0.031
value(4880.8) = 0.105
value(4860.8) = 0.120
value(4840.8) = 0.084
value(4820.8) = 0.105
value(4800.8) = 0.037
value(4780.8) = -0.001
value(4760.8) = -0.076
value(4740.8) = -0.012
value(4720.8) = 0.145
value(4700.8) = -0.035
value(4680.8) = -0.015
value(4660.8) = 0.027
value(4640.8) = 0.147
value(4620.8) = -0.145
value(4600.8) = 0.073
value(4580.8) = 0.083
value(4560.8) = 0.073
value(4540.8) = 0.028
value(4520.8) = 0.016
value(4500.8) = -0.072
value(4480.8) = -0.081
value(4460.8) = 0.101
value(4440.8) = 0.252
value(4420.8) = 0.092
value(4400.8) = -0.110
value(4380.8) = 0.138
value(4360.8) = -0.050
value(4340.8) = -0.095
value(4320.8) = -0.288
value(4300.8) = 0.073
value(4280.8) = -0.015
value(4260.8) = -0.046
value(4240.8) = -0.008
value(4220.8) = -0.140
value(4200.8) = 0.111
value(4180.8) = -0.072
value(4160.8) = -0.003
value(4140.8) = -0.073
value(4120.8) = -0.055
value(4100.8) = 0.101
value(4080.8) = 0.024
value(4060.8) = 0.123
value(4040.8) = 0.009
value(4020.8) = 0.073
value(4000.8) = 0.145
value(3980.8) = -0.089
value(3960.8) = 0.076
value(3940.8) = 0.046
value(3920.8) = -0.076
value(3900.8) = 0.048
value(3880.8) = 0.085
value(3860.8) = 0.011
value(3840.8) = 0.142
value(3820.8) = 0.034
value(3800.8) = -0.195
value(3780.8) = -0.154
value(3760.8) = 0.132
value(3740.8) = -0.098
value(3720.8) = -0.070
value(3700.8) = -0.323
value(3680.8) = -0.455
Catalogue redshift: 1.03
